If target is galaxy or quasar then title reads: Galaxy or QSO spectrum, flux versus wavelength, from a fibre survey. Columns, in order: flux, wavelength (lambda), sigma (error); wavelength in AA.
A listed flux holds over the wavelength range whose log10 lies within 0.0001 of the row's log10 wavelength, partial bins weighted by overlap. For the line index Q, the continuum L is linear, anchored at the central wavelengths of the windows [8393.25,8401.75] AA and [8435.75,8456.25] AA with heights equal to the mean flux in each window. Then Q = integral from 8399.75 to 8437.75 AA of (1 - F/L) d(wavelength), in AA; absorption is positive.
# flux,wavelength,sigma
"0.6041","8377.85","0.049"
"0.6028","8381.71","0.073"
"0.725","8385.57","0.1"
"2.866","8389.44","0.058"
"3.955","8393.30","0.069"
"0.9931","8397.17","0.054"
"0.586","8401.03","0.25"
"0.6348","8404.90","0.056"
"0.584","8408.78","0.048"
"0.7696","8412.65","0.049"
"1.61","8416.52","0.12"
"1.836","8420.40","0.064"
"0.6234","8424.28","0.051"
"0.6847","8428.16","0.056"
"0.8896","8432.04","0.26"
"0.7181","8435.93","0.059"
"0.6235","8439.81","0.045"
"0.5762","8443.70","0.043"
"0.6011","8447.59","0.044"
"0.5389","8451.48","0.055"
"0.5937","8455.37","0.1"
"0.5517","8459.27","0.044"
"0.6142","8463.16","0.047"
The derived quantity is 6.7 AA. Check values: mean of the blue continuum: 1.56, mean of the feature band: 0.899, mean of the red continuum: 0.6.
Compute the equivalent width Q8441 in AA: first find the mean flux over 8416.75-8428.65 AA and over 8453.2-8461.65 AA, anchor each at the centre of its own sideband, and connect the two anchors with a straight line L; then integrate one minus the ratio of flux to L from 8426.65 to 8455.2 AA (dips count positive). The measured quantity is 6.5 AA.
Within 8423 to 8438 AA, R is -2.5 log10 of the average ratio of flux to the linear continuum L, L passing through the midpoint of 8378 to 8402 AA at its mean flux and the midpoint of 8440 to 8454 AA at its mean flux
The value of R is 0.18 mag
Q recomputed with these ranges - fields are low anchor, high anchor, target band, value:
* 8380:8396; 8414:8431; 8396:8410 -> 8.1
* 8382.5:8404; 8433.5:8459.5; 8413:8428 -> -0.8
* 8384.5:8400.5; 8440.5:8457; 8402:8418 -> 7.1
